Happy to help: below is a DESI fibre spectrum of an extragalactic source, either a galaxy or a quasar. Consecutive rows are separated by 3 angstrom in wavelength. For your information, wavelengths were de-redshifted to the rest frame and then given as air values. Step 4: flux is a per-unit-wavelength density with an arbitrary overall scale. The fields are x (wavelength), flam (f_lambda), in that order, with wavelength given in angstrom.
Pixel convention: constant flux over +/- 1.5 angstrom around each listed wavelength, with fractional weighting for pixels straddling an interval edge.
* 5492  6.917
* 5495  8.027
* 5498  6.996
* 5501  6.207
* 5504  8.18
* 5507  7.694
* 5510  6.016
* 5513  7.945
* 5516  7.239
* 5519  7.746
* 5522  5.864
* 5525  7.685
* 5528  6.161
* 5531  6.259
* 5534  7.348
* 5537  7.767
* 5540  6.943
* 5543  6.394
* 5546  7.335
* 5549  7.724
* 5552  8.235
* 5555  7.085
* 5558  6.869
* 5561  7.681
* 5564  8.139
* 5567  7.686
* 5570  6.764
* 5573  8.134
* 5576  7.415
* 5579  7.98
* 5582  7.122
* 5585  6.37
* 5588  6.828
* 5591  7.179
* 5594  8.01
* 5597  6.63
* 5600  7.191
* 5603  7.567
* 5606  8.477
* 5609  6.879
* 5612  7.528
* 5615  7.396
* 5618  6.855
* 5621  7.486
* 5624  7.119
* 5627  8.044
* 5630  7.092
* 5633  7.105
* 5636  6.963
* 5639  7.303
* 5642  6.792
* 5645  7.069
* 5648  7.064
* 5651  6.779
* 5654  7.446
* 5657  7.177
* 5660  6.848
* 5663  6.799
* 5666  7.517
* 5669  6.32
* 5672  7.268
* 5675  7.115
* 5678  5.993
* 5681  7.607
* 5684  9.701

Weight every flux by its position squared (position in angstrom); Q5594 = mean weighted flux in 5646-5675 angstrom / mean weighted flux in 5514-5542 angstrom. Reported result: 1.1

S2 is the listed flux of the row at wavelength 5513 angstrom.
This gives 7.945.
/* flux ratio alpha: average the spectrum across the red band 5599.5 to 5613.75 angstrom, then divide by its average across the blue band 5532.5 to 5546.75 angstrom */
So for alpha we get 1.1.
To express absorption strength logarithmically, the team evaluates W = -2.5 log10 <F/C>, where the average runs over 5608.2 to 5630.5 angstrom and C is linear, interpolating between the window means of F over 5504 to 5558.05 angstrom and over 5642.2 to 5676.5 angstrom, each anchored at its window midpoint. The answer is -0.04 mag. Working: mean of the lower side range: 7.16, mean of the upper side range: 7.03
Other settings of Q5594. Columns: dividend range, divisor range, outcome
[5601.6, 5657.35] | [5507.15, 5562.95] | 1.05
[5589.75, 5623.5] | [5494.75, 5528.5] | 1.07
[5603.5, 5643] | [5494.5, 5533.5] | 1.08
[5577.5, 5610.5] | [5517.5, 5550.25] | 1.06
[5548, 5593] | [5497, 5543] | 1.07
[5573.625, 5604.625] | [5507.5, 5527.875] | 1.06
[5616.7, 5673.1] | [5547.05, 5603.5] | 0.99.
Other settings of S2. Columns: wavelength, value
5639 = 7.303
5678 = 5.993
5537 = 7.767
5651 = 6.779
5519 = 7.746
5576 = 7.415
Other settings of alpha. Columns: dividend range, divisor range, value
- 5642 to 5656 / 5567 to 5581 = 0.93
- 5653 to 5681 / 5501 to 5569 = 0.96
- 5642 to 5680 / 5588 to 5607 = 0.94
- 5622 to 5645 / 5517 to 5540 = 1.03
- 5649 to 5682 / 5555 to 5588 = 0.95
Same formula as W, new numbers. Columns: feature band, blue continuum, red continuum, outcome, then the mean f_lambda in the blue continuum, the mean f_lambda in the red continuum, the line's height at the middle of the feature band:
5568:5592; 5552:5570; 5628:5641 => 0.02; 7.49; 7.14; 7.4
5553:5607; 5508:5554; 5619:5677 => -0.04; 7.12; 7.11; 7.11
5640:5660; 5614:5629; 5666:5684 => 0.03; 7.37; 7.15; 7.25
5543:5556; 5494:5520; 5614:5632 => -0.02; 7.32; 7.32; 7.32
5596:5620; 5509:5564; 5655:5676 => -0.04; 7.17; 7.01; 7.08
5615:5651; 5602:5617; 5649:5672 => 0.02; 7.55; 7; 7.3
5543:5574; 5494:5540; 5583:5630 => -0.04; 7.13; 7.3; 7.2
